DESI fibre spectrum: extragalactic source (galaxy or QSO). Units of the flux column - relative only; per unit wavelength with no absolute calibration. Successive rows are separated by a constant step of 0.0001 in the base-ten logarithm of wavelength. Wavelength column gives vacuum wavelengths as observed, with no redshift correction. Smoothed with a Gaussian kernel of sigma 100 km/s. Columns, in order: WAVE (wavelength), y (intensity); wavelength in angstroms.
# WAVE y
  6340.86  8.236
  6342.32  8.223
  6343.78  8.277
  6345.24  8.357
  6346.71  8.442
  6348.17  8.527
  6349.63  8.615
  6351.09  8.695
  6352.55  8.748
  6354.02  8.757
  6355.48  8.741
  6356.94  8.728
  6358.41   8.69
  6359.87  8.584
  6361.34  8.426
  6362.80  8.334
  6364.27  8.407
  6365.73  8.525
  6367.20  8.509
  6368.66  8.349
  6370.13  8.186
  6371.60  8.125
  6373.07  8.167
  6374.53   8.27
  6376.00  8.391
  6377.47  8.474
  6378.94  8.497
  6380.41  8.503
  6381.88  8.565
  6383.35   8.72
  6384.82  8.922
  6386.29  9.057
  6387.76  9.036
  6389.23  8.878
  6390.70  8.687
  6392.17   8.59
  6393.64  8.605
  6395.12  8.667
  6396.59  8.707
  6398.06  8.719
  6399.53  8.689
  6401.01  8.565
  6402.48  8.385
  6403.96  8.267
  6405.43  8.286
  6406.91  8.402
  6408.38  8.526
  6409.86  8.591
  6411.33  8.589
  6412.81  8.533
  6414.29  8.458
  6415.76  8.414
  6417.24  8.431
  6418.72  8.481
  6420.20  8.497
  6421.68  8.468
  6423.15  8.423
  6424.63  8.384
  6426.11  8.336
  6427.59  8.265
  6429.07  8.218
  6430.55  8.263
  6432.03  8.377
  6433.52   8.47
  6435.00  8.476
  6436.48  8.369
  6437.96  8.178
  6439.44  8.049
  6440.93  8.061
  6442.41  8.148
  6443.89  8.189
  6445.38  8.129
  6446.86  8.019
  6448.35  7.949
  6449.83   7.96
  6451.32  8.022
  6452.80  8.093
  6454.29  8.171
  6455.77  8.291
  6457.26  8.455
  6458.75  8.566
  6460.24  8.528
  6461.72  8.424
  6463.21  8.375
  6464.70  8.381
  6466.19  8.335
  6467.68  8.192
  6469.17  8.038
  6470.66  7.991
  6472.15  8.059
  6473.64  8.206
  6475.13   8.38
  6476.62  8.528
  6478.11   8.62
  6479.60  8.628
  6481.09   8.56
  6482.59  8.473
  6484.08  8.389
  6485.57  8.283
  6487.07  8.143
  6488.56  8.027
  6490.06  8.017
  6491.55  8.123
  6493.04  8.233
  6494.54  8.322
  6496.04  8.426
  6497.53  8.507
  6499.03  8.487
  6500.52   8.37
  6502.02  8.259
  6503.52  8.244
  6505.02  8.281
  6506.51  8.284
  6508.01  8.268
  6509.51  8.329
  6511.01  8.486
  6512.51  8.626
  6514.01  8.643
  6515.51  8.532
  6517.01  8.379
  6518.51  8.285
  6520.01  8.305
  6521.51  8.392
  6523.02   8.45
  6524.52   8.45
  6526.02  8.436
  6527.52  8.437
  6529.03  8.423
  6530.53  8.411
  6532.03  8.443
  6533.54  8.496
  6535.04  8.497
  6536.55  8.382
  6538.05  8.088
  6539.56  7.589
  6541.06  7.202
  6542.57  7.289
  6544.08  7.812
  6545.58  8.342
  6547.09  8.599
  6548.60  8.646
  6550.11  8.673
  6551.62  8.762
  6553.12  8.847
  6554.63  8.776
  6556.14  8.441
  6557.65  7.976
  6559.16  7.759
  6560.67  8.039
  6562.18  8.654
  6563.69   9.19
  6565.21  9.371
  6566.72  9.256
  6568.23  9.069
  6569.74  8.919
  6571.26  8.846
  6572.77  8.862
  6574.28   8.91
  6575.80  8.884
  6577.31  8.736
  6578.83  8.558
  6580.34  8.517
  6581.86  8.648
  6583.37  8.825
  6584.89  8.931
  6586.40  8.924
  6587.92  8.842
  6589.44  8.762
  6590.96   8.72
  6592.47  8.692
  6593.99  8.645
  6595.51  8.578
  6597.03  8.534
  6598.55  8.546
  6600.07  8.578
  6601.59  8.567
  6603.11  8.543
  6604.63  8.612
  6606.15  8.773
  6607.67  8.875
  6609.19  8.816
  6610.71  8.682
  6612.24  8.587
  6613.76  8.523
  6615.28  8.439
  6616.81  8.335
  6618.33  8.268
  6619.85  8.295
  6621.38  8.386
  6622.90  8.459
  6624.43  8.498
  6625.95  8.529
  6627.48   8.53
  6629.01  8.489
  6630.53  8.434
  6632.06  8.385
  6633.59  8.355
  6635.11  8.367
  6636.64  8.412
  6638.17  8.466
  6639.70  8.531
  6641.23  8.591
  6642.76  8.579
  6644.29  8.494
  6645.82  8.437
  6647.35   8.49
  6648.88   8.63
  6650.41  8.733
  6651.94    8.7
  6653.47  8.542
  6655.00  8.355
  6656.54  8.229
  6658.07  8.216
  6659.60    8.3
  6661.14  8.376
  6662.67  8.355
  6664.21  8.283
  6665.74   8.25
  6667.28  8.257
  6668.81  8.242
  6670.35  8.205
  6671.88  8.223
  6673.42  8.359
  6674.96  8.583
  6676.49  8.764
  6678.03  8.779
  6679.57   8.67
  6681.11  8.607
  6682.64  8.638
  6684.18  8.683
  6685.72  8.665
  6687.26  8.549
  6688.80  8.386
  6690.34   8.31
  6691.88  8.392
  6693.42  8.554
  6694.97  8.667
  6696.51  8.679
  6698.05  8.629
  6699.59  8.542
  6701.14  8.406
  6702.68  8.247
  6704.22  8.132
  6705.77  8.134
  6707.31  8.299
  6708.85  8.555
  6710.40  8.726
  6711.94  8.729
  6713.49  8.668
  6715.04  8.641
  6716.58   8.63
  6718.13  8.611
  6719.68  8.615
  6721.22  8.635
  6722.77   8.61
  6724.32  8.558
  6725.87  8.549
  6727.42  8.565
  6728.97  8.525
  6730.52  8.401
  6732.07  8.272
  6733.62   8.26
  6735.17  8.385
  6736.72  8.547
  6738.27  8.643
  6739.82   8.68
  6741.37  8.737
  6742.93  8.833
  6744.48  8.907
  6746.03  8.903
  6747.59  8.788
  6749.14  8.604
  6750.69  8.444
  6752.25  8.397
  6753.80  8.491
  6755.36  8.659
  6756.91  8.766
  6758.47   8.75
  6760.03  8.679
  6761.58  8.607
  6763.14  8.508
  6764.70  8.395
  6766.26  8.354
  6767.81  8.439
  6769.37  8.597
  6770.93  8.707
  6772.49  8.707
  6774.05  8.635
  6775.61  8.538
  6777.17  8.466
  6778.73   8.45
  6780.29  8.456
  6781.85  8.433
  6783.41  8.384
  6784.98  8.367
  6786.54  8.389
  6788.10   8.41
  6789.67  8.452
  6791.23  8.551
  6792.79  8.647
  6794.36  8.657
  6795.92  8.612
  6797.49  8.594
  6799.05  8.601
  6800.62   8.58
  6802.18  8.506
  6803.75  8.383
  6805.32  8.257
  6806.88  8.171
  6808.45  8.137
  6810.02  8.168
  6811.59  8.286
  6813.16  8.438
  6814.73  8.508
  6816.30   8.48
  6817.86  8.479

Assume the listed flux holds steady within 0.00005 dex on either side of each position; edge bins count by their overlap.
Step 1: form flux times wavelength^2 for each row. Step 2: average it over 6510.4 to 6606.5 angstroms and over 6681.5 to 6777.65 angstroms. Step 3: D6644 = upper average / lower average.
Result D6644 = 1.1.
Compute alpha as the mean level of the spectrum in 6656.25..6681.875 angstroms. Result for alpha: 8.4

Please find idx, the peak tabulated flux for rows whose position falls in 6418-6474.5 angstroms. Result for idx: 8.566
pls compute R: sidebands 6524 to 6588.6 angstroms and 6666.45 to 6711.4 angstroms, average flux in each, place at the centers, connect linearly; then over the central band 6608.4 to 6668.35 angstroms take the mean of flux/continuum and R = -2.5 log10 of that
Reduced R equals 0.01 mag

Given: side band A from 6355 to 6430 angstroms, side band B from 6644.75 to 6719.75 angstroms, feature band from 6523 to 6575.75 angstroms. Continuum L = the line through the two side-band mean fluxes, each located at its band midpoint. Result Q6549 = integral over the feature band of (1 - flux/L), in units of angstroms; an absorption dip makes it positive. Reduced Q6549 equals 0.15 angstroms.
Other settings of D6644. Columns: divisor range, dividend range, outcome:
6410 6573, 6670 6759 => 1.09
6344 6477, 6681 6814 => 1.12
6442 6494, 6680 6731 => 1.11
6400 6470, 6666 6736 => 1.11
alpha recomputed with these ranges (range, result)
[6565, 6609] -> 8.77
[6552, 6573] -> 8.71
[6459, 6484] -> 8.36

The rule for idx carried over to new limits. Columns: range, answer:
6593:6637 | 8.875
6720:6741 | 8.68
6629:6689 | 8.779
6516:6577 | 9.371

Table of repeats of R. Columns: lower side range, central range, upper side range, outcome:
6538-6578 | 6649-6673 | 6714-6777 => 0.02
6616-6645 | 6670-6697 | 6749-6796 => -0.01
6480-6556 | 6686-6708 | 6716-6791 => 0.01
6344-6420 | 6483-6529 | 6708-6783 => 0.03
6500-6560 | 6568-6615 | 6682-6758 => -0.04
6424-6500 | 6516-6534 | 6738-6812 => -0.01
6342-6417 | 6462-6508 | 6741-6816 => 0.03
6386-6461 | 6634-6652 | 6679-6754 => 0.00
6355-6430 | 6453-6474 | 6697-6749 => 0.03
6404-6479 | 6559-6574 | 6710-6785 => -0.05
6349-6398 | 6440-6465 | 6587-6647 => 0.05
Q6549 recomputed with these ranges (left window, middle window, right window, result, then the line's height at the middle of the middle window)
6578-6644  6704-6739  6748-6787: 0.1 angstroms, 8.54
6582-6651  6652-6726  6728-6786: 0.7 angstroms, 8.57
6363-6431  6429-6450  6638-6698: 0.7 angstroms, 8.5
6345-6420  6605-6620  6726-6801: 0.0 angstroms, 8.55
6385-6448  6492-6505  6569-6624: 0.3 angstroms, 8.54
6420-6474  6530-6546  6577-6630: 0.8 angstroms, 8.46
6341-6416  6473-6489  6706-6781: 0.3 angstroms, 8.55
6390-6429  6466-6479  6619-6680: 0.3 angstroms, 8.48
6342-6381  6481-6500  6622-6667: 0.4 angstroms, 8.46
